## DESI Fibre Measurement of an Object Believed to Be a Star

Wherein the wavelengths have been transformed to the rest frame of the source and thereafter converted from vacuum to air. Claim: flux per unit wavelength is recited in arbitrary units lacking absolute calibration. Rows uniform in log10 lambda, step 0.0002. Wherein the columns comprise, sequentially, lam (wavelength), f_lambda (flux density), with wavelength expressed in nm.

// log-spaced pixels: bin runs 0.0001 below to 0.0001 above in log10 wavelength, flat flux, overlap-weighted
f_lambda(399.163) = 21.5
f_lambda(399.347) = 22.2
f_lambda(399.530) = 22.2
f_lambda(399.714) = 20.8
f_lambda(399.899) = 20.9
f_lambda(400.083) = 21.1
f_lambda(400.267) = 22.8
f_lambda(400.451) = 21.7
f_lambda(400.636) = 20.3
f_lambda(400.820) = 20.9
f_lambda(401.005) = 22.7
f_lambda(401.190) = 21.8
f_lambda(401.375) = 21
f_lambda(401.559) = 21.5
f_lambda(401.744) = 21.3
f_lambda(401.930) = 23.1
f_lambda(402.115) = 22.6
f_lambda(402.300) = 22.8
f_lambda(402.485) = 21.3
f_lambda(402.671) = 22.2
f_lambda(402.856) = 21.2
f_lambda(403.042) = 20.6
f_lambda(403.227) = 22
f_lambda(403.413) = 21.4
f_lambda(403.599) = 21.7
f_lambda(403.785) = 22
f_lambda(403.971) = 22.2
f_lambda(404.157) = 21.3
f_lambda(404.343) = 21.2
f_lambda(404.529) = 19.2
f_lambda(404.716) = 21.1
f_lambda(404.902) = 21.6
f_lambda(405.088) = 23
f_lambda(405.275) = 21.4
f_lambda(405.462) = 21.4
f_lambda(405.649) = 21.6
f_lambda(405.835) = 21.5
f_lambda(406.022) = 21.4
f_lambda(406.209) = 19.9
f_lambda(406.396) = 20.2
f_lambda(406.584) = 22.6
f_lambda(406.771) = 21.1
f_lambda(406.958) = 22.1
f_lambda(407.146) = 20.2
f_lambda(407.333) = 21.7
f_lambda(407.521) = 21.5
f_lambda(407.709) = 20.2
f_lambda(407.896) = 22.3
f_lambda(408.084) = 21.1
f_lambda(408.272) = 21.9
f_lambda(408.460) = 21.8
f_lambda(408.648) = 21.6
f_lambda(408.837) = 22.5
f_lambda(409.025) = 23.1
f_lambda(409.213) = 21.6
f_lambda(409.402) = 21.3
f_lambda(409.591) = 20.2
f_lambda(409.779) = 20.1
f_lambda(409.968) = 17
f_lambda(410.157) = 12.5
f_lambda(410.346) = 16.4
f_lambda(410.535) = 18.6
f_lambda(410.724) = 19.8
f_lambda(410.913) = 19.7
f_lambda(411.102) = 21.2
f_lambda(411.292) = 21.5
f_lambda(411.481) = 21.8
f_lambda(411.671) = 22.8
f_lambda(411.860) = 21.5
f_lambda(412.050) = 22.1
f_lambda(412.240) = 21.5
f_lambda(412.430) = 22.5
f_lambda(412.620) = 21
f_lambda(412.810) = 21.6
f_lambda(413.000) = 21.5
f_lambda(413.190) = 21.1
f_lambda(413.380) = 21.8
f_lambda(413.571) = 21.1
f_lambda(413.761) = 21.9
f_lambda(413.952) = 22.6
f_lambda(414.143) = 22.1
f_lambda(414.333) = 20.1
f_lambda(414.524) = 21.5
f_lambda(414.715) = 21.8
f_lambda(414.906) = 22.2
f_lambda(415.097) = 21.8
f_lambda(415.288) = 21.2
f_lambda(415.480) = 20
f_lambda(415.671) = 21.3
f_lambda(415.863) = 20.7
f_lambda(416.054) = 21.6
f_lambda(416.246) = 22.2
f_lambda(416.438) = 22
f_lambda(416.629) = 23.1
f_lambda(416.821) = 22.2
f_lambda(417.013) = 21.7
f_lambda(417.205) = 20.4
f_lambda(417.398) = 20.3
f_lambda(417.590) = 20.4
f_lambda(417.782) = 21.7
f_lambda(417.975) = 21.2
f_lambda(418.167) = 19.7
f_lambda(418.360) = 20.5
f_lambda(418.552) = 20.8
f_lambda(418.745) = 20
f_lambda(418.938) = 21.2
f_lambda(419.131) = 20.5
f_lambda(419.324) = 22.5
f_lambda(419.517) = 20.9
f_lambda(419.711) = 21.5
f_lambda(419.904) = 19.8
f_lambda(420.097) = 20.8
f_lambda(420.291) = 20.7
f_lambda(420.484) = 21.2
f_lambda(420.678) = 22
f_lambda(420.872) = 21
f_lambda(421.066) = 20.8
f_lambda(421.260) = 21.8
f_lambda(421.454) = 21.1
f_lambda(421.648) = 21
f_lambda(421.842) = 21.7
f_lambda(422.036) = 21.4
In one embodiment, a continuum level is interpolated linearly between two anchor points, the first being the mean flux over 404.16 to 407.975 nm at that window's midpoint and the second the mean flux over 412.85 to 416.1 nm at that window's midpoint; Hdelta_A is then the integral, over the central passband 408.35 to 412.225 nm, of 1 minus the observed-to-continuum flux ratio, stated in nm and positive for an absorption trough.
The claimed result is 0.17 nm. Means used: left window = 21.3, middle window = 20.4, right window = 21.4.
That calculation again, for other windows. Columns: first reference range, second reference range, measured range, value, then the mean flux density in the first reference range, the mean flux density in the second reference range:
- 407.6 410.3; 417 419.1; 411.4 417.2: -0.30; 20.4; 20.7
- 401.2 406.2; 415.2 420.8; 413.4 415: -0.03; 21.6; 21.1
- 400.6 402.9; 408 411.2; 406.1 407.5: -0.03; 21.8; 20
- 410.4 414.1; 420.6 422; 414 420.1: 0.04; 21.3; 21.3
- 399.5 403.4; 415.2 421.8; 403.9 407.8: 0.05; 21.6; 21.1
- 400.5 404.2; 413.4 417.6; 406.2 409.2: 0.01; 21.7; 21.5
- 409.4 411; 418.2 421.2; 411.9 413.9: -0.28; 18.2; 20.9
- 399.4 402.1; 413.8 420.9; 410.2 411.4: 0.12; 21.6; 21.2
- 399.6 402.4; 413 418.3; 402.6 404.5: 0.01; 21.7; 21.4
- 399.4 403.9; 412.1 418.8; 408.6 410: 0.03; 21.7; 21.4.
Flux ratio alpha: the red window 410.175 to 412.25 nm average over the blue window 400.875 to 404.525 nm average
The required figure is 0.93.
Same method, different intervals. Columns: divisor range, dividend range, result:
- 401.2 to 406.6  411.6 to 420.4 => 0.99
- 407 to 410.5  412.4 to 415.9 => 1.05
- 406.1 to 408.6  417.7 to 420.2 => 0.98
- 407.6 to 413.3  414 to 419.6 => 1.02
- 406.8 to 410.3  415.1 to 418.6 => 1.03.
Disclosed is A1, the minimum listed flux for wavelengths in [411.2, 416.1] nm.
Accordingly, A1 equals 20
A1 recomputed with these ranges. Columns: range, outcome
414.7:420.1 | 19.7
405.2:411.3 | 12.5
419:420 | 19.8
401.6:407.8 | 19.2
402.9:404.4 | 20.6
